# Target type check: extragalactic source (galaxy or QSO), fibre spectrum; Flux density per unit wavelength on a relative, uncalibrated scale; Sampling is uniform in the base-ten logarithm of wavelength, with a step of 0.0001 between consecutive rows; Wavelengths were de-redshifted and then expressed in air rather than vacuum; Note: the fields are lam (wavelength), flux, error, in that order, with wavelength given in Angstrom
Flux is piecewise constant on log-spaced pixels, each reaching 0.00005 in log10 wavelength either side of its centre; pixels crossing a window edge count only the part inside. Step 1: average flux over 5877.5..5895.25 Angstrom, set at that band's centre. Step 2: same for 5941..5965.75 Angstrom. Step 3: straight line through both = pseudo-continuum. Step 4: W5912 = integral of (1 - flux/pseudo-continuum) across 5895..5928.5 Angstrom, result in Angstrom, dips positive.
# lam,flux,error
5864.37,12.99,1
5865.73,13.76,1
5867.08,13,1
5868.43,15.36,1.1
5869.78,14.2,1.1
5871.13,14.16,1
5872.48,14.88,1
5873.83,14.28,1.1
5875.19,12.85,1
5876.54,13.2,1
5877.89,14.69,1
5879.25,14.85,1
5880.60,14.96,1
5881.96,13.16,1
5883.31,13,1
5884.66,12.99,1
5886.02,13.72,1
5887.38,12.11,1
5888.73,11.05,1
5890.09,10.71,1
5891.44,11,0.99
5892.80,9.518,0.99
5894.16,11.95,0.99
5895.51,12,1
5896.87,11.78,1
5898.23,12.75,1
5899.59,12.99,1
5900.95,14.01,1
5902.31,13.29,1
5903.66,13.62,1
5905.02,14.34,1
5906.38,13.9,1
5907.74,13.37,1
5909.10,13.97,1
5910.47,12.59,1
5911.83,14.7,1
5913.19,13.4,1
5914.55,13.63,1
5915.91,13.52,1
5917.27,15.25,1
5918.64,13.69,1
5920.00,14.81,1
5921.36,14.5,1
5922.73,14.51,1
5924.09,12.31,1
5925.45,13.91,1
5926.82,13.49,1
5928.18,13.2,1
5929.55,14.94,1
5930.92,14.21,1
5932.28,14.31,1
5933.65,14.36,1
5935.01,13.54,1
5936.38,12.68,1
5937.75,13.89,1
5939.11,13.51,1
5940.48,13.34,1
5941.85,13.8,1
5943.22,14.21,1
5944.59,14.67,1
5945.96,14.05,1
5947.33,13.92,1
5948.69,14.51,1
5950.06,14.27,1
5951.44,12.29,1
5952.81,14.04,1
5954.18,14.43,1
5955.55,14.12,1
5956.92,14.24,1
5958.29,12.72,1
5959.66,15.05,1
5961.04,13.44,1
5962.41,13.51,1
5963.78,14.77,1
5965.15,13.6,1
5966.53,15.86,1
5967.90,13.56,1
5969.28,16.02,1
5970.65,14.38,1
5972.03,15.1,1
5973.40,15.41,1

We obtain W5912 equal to -1.29 Angstrom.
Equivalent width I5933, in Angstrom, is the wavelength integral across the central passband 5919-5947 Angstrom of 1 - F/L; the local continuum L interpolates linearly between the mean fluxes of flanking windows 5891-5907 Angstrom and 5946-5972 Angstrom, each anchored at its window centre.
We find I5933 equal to -0.9 Angstrom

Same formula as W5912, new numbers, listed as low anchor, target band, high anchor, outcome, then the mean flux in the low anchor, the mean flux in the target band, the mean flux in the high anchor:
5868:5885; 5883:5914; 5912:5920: 2.9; 14.1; 12.7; 14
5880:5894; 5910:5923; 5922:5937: -0.8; 12.2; 14.1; 13.8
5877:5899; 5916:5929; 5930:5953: -0.6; 12.5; 14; 13.9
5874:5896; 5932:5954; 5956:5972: 0.0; 12.7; 13.8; 14.3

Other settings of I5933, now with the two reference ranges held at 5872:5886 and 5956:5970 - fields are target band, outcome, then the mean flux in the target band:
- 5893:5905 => 1.0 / 12.8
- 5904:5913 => 0.1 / 13.8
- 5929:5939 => 0.1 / 14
